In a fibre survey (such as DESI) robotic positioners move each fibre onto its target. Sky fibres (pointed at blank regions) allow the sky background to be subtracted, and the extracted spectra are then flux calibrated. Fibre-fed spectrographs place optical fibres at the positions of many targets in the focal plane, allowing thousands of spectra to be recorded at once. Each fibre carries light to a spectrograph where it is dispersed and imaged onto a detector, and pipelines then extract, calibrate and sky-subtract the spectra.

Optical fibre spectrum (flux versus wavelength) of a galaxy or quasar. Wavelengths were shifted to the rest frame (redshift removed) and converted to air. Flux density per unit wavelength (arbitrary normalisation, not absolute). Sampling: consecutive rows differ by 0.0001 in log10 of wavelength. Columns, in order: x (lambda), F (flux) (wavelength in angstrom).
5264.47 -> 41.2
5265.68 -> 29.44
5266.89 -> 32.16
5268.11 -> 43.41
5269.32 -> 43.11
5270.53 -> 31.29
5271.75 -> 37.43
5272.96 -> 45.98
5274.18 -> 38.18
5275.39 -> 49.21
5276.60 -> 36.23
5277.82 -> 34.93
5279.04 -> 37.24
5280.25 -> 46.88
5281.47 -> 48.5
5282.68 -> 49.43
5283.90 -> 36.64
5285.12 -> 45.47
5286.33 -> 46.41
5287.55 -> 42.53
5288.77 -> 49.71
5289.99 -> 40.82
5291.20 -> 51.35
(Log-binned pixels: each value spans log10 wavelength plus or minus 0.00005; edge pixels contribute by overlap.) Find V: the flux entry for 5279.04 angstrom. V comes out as 37.24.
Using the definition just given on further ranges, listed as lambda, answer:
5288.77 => 49.71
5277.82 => 34.93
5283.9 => 36.64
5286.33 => 46.41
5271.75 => 37.43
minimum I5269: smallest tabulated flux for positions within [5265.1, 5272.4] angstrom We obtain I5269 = 29.44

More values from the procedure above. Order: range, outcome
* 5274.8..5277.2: 36.23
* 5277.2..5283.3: 34.93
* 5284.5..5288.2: 42.53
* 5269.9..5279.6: 31.29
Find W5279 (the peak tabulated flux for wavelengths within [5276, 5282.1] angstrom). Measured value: 48.5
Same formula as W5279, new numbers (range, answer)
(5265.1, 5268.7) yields 43.41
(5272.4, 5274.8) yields 45.98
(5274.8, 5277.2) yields 49.21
